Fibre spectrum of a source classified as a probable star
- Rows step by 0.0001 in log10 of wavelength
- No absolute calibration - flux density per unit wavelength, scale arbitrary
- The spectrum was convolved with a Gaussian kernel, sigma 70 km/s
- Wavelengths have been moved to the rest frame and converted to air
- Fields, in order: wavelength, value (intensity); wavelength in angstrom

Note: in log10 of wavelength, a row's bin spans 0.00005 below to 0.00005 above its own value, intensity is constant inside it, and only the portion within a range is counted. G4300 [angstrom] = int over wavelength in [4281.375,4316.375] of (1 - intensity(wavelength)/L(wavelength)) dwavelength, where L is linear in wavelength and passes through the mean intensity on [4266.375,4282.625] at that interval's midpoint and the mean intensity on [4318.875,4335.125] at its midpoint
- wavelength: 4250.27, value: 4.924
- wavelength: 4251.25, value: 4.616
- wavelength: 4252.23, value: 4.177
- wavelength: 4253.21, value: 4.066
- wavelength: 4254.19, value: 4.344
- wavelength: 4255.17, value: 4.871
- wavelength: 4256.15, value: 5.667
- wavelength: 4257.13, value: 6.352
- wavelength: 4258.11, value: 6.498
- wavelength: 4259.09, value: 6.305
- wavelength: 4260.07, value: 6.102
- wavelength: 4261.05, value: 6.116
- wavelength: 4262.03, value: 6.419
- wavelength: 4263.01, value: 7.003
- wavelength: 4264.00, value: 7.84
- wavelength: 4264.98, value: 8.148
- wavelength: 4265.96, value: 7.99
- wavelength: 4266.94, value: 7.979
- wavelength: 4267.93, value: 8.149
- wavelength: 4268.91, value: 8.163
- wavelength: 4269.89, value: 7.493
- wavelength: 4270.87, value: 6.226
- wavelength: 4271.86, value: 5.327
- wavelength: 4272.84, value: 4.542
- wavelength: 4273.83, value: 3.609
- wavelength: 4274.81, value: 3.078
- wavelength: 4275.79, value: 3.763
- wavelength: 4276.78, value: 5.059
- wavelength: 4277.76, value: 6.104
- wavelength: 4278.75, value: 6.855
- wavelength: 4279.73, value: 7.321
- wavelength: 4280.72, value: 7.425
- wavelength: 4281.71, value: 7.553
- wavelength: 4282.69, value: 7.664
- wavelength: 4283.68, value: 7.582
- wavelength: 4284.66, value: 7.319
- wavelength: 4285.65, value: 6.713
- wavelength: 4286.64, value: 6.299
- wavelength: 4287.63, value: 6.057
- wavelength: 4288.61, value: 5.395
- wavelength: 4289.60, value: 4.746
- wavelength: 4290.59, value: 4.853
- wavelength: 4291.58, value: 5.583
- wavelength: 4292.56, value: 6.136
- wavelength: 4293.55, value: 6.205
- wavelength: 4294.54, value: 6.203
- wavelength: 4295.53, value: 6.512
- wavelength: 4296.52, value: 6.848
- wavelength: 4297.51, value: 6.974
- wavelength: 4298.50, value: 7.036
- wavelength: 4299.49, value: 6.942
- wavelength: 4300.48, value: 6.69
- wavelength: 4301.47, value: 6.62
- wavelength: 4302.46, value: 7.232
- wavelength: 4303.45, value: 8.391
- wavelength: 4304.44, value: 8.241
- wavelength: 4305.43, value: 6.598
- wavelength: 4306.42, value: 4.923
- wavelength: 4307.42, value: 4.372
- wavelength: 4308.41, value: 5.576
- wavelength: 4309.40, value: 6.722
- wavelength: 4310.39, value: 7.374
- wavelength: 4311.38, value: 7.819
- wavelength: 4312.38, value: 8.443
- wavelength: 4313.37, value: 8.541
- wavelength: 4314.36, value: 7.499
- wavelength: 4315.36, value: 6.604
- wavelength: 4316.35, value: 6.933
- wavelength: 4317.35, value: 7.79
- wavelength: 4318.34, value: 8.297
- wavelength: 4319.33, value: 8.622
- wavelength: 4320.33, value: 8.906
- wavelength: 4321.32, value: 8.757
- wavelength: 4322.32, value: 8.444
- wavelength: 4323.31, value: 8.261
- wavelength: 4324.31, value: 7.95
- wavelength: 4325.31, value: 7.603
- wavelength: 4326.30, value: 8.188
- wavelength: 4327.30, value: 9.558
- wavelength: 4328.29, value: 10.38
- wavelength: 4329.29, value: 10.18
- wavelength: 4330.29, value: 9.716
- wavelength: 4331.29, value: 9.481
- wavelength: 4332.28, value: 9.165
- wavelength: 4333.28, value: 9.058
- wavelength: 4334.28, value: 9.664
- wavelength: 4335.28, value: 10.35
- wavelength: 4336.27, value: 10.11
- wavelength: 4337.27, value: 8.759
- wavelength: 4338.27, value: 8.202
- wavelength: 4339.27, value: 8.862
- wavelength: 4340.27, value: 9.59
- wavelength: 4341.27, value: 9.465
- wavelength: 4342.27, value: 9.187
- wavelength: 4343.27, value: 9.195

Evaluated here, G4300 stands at 3.75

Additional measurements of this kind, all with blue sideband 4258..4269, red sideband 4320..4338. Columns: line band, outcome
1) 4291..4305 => 2.4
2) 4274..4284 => 2.0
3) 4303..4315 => 2.1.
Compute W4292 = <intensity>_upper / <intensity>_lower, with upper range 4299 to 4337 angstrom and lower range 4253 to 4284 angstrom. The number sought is 1.28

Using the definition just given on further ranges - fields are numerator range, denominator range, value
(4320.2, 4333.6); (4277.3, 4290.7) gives 1.36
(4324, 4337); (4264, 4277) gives 1.51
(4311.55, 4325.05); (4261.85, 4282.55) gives 1.24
